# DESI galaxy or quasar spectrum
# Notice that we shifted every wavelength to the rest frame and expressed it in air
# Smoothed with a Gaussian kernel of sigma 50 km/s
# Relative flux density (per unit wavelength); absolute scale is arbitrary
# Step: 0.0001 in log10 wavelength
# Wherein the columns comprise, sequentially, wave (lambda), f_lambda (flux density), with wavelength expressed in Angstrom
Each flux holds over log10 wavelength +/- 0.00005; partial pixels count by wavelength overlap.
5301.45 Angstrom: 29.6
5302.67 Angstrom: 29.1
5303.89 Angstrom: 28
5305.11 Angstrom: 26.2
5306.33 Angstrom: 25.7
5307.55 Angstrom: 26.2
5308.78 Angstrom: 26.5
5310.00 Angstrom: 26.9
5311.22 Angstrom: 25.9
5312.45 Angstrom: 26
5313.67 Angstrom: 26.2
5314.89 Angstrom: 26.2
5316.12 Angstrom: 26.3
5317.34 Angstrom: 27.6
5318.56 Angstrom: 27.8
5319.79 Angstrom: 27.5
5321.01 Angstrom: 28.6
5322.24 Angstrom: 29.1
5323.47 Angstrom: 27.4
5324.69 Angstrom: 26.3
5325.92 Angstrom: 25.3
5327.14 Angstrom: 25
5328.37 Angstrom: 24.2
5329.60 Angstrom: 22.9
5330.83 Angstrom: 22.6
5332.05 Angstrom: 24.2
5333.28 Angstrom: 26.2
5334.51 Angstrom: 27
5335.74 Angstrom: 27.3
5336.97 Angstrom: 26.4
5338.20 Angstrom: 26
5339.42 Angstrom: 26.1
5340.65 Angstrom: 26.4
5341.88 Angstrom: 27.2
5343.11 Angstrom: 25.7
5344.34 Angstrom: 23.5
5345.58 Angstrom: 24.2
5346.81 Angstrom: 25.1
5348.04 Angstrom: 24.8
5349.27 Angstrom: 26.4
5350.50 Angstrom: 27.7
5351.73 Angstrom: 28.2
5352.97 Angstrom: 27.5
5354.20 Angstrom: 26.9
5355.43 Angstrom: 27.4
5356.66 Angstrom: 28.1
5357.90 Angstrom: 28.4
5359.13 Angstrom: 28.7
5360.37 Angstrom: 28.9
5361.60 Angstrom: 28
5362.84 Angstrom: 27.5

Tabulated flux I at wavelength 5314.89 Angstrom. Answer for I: 26.2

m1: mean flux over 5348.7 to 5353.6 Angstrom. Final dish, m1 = 27.5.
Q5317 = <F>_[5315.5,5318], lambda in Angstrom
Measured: 27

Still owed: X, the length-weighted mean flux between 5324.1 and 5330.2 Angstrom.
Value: 24.7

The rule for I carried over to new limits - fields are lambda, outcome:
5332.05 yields 24.2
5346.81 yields 25.1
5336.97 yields 26.4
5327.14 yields 25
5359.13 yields 28.7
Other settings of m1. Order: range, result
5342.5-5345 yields 24.5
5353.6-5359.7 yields 27.9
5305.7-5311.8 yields 26.2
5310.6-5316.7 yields 26.1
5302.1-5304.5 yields 28.6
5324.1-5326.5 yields 25.8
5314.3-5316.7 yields 26.2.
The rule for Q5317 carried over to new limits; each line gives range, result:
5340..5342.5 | 26.8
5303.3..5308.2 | 26.5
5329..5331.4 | 22.7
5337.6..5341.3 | 26.2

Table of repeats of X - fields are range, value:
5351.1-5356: 27.5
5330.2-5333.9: 24.3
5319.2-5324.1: 28.2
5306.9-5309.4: 26.3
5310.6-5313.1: 26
